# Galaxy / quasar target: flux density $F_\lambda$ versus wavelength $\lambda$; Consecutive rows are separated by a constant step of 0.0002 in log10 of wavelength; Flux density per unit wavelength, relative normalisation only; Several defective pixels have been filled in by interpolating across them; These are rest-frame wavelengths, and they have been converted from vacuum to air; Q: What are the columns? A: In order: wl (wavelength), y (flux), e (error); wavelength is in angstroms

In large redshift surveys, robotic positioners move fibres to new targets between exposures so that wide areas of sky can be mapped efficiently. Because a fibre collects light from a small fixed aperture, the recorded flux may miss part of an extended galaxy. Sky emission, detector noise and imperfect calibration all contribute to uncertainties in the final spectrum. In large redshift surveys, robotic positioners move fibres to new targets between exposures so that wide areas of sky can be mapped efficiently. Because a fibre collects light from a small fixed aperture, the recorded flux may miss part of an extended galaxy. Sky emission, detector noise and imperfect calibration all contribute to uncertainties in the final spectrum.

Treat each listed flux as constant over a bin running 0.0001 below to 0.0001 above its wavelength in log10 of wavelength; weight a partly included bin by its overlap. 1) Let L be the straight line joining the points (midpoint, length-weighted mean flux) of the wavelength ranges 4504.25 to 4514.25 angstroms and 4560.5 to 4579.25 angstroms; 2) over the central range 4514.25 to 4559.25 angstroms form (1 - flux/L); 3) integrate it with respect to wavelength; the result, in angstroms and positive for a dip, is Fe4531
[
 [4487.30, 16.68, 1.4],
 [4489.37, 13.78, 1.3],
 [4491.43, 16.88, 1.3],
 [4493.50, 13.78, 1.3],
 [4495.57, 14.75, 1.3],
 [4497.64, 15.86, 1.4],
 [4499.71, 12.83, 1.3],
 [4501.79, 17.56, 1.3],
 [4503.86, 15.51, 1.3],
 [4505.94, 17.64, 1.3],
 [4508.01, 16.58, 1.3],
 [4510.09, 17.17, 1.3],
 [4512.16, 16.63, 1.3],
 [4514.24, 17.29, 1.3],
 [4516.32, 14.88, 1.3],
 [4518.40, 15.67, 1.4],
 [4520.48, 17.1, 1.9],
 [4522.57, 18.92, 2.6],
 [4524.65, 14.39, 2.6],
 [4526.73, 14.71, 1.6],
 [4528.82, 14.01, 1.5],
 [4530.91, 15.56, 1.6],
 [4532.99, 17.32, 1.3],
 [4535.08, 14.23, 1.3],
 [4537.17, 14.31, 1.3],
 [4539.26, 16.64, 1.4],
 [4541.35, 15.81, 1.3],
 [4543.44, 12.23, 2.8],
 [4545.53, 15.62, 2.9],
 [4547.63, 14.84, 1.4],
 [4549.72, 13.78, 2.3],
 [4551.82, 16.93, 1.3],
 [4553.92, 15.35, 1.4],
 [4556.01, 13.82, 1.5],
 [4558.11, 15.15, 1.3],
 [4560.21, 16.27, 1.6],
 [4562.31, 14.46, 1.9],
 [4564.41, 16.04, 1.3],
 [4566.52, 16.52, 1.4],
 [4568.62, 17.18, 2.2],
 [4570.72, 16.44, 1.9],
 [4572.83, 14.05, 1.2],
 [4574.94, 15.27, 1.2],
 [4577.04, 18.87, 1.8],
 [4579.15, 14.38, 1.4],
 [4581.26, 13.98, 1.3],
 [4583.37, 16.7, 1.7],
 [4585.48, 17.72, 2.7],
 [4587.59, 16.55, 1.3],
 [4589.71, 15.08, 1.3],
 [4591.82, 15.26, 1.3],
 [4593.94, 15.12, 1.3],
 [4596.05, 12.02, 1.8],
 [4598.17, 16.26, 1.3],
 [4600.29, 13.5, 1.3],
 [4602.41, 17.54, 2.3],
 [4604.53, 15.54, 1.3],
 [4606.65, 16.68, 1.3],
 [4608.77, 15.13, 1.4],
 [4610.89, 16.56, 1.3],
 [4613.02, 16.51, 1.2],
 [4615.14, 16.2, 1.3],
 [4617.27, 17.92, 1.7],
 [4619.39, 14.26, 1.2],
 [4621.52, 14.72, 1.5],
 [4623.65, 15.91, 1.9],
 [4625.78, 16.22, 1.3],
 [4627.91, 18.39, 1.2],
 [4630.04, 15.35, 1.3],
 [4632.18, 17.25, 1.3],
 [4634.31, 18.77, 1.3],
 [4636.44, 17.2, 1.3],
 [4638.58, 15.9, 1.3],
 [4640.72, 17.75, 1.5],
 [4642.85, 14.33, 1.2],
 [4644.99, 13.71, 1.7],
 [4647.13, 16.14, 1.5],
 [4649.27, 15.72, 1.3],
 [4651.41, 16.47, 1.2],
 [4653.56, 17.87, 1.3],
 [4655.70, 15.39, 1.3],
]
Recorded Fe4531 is 3.2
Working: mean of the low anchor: 16.9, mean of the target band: 15.3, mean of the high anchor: 16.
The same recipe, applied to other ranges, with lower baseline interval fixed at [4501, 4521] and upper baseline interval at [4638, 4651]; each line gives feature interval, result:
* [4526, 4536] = 0.8 angstroms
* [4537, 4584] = 2.3 angstroms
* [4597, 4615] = -0.1 angstroms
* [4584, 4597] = 0.5 angstroms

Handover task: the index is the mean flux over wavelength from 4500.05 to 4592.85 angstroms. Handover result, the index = 15.8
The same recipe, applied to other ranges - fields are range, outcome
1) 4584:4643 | 16.1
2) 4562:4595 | 15.9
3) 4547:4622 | 15.6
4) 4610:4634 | 16.4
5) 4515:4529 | 15.8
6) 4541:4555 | 14.9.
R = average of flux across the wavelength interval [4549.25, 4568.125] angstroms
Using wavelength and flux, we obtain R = 15.5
